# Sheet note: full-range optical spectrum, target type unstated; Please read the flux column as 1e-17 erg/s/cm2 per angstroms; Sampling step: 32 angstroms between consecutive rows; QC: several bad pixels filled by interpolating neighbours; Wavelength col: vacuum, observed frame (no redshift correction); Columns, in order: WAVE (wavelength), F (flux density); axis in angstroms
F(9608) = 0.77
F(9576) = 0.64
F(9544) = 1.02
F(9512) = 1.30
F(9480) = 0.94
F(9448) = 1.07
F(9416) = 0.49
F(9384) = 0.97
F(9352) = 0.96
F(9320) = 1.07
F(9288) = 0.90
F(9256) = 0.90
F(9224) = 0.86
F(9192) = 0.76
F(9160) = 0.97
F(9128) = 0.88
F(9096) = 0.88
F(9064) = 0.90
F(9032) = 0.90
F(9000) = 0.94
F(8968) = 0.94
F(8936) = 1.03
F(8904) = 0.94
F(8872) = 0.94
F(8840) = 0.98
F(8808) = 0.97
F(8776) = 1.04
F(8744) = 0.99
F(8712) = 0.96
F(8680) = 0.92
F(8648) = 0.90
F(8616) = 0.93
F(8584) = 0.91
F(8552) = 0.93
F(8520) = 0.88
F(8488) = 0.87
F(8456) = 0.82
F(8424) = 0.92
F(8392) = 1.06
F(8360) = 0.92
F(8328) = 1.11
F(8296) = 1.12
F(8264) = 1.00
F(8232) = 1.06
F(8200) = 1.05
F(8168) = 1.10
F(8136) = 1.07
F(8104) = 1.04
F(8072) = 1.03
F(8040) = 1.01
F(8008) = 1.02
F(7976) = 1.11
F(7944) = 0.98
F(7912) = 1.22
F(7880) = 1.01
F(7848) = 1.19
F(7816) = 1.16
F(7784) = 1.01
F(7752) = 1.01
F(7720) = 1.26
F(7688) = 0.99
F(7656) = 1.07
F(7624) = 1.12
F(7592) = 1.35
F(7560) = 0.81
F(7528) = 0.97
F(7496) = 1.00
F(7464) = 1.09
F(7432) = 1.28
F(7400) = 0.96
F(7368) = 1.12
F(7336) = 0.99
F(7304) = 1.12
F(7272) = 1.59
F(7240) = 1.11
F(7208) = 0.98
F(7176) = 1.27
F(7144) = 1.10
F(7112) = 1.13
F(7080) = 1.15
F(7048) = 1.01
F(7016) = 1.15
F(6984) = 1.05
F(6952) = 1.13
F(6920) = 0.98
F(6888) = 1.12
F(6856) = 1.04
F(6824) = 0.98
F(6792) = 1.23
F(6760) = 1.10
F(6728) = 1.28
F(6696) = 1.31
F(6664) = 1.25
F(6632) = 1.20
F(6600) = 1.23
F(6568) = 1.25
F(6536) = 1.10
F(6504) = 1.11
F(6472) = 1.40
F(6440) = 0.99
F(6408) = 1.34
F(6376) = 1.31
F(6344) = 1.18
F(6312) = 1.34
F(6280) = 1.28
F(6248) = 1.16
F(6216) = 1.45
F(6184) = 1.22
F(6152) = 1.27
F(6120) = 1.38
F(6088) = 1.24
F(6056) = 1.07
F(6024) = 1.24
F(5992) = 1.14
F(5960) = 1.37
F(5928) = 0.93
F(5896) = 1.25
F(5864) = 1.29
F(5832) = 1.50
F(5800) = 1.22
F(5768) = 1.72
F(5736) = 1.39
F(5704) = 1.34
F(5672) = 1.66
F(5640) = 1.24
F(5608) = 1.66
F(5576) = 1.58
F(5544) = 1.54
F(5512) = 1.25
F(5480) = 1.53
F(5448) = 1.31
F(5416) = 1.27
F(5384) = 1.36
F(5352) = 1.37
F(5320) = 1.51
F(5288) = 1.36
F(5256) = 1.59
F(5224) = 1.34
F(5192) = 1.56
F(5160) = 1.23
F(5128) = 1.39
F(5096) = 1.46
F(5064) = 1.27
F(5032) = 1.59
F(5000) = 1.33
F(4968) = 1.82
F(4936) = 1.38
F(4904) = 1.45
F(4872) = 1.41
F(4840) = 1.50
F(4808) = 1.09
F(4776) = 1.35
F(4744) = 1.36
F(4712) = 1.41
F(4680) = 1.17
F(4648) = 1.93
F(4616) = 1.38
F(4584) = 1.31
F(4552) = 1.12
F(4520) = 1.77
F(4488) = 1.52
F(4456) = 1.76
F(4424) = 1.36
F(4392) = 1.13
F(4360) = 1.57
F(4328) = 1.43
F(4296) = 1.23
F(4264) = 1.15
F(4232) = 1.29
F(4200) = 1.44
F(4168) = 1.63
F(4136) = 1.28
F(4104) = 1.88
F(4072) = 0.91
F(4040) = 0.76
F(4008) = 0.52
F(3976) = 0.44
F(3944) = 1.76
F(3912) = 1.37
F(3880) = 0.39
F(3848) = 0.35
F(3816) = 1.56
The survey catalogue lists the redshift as 0.11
